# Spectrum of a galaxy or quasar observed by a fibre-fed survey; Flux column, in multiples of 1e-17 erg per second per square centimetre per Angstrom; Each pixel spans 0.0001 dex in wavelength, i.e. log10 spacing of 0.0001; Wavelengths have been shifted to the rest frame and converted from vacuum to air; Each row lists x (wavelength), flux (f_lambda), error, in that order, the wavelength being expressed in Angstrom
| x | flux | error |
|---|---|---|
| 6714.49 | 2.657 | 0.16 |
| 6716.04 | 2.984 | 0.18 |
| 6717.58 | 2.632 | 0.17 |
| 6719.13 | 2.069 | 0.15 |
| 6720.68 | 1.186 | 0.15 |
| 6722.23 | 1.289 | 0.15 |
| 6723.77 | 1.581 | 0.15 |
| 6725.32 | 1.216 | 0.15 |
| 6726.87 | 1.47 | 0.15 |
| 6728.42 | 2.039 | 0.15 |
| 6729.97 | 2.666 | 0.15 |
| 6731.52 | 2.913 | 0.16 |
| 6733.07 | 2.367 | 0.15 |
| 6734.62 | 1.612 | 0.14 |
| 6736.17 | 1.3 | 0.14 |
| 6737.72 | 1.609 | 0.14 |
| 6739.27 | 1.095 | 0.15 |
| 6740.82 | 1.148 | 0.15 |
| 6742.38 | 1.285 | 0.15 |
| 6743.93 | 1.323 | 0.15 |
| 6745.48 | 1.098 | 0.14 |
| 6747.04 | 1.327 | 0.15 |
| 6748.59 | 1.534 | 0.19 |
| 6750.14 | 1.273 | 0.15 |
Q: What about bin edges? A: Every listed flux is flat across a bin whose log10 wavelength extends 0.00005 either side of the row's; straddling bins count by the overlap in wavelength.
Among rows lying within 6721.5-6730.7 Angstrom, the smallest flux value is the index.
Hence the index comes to 1.216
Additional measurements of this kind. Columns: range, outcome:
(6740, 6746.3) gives 1.098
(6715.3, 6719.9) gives 2.069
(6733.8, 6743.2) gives 1.095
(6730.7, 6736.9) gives 1.3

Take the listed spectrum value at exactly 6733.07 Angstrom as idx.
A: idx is 2.367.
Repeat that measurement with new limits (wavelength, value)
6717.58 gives 2.632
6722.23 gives 1.289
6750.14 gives 1.273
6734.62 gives 1.612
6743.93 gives 1.323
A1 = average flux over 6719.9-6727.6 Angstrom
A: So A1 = 1.35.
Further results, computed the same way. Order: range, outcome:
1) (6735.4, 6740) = 1.34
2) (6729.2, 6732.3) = 2.79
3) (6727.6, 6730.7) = 2.33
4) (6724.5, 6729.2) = 1.57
